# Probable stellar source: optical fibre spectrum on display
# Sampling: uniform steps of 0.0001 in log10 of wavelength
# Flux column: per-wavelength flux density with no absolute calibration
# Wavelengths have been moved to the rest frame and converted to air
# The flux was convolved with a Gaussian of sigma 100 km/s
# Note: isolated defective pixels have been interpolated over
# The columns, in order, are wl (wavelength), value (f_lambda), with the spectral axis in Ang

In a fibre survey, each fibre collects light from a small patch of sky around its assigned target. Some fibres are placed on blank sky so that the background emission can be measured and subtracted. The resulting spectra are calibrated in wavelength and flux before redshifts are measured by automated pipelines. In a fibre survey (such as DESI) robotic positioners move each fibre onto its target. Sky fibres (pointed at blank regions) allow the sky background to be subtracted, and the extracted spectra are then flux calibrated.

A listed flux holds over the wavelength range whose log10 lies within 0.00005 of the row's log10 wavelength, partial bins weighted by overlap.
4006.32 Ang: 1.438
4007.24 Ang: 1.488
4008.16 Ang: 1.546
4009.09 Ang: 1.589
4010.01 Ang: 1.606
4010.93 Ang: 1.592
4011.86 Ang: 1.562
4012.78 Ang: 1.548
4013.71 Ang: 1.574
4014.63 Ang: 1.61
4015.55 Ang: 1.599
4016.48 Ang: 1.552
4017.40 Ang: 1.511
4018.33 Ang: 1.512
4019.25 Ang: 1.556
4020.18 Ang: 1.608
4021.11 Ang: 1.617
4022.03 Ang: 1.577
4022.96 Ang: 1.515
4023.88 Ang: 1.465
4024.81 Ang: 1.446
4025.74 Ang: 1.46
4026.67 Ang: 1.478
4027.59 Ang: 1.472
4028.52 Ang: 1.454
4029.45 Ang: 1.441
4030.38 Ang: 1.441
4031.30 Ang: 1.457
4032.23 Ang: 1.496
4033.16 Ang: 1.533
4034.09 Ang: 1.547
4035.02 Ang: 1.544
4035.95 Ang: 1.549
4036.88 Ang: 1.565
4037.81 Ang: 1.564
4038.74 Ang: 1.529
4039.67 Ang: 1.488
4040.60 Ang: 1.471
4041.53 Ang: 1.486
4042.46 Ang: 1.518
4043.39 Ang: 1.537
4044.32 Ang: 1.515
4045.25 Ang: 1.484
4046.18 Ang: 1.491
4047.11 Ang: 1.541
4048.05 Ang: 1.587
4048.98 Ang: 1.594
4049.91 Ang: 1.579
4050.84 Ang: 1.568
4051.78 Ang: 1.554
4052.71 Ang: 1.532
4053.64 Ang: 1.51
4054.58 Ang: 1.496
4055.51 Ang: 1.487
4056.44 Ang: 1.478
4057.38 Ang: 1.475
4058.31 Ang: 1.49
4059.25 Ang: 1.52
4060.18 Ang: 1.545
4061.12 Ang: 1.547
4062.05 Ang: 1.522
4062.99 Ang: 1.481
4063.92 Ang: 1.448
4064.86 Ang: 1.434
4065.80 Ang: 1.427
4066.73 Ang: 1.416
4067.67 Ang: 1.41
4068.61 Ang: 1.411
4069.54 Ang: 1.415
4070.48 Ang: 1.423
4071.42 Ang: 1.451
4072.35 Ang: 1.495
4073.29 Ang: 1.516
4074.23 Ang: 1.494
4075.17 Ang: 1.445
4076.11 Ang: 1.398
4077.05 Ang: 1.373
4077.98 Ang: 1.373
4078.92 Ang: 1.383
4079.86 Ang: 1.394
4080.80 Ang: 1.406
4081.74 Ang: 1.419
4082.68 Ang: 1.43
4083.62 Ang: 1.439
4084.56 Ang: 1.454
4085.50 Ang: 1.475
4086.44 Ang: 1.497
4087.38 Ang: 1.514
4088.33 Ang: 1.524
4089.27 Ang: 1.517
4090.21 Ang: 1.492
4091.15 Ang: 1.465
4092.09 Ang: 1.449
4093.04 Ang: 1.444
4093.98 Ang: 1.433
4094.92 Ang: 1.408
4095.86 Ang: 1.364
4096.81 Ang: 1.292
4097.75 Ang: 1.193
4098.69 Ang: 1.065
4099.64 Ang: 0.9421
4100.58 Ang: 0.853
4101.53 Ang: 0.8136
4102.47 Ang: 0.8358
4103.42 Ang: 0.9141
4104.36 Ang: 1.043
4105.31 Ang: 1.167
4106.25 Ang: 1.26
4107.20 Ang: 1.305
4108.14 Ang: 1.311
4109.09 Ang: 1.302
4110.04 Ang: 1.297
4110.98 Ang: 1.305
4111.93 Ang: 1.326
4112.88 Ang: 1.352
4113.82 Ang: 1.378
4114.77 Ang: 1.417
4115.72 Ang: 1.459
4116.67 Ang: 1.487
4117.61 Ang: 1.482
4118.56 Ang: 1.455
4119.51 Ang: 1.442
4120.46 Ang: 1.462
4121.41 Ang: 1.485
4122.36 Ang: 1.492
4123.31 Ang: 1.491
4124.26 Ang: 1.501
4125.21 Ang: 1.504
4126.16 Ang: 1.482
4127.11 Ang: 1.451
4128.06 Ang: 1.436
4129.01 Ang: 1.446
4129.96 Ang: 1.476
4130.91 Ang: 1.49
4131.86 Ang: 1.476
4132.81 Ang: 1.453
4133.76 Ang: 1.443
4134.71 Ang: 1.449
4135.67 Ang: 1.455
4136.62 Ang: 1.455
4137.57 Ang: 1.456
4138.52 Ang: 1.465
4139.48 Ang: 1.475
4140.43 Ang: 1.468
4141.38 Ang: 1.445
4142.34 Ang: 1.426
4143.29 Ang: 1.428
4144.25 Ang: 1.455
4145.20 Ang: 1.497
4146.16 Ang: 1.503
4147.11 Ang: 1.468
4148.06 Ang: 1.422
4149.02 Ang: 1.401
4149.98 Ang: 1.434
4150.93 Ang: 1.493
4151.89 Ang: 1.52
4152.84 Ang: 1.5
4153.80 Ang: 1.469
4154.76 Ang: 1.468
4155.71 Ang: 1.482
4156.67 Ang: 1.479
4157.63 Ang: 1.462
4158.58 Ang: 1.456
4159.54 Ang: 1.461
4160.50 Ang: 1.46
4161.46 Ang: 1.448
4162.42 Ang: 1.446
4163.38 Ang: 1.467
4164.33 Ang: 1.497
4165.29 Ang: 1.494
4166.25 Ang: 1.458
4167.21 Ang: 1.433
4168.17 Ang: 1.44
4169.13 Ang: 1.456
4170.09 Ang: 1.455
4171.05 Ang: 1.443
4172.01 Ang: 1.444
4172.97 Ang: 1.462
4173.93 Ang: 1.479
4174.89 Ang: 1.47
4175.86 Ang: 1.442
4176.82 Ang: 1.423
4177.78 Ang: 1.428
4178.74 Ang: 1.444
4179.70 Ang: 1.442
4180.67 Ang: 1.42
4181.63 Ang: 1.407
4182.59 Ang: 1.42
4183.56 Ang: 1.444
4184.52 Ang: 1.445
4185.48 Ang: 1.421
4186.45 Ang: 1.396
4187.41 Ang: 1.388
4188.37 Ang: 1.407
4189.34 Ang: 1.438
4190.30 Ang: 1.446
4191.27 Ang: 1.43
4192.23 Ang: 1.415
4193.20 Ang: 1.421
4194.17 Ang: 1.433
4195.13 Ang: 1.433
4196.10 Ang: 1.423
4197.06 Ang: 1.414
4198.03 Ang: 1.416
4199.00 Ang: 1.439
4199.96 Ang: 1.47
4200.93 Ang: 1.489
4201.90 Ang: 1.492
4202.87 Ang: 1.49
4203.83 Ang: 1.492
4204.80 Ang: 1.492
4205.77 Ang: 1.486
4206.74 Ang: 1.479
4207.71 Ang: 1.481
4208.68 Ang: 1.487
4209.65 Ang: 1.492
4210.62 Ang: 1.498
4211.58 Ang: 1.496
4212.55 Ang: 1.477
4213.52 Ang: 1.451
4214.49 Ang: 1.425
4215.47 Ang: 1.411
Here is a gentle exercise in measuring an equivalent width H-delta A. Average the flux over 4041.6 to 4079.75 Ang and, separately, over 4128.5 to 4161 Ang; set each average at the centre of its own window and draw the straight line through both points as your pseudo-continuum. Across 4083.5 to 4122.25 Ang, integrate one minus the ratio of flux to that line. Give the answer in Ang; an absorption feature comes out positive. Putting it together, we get 4.0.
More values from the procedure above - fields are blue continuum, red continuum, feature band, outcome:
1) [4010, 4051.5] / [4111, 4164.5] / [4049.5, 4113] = 5.0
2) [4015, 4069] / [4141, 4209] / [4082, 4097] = 0.4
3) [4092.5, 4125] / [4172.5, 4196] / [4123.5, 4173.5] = -3.6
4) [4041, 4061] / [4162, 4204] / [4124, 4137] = 0.1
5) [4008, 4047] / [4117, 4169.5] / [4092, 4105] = 3.1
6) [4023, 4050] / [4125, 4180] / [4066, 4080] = 0.6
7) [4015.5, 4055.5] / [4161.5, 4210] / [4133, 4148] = 0.1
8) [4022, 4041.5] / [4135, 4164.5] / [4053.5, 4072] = 0.2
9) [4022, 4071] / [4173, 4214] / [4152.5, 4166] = -0.1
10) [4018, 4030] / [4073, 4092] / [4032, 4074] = -0.7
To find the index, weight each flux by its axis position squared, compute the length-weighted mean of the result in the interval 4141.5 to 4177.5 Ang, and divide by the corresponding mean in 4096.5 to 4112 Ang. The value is 1.33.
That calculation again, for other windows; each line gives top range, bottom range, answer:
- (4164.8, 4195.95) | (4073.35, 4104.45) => 1.13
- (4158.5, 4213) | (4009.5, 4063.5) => 1.02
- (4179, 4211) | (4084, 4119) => 1.16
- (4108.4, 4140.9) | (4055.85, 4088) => 1.02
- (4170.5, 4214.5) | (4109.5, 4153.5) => 1.03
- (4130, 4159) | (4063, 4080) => 1.06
